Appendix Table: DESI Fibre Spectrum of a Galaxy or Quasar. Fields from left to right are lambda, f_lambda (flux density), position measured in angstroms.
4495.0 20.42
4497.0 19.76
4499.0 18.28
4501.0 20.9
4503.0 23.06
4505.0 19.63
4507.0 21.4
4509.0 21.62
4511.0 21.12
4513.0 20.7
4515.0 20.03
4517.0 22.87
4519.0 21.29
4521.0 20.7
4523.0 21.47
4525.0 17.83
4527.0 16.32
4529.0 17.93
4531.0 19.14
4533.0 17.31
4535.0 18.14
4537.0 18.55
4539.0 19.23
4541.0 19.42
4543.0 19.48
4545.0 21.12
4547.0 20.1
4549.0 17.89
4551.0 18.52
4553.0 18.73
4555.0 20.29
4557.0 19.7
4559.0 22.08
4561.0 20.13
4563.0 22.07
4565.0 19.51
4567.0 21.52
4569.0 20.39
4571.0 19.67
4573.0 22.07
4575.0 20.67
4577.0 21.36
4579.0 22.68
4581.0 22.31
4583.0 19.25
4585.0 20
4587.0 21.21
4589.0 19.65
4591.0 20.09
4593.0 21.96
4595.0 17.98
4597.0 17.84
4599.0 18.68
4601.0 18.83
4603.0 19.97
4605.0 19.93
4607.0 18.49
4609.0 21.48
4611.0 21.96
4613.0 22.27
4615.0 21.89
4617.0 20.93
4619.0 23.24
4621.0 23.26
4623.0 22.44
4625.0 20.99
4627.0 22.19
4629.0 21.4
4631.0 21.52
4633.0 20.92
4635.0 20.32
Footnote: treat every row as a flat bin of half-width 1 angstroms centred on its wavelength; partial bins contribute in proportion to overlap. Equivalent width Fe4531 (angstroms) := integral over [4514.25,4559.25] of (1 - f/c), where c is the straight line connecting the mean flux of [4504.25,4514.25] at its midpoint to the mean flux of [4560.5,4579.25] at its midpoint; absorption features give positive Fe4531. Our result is 3.2 angstroms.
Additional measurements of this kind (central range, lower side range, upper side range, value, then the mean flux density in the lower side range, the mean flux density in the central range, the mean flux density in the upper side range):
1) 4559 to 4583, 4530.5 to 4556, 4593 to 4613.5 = -2.1 angstroms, 19.1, 21.1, 19.8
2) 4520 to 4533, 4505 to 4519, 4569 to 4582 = 1.5 angstroms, 21.2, 18.8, 21.4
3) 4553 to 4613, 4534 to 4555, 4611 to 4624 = 1.1 angstroms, 19.2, 20.4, 22.3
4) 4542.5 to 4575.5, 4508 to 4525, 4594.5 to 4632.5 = 1.1 angstroms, 21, 20.2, 20.8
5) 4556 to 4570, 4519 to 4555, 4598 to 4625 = -0.7 angstroms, 19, 20.8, 21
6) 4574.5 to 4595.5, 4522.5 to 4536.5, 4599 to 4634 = -0.6 angstroms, 18.2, 20.7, 21.2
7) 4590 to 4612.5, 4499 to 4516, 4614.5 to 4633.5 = 2.0 angstroms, 20.9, 19.8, 21.9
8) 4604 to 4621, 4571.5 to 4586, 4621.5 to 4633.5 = 0.1 angstroms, 21.1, 21.4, 21.7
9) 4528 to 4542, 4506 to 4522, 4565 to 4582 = 1.8 angstroms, 21.2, 18.5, 21.2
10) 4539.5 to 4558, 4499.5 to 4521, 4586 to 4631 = 1.4 angstroms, 21.2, 19.5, 20.8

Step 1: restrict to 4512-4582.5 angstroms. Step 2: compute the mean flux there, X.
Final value 20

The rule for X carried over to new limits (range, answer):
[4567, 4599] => 20.5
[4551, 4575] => 20.5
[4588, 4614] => 19.9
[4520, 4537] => 18.6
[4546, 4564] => 19.9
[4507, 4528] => 20.4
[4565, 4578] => 20.8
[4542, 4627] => 20.6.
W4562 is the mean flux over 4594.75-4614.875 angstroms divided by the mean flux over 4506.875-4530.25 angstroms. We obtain 1.0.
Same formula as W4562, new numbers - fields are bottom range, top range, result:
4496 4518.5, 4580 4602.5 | 0.95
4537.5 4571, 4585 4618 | 1.01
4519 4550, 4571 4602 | 1.06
